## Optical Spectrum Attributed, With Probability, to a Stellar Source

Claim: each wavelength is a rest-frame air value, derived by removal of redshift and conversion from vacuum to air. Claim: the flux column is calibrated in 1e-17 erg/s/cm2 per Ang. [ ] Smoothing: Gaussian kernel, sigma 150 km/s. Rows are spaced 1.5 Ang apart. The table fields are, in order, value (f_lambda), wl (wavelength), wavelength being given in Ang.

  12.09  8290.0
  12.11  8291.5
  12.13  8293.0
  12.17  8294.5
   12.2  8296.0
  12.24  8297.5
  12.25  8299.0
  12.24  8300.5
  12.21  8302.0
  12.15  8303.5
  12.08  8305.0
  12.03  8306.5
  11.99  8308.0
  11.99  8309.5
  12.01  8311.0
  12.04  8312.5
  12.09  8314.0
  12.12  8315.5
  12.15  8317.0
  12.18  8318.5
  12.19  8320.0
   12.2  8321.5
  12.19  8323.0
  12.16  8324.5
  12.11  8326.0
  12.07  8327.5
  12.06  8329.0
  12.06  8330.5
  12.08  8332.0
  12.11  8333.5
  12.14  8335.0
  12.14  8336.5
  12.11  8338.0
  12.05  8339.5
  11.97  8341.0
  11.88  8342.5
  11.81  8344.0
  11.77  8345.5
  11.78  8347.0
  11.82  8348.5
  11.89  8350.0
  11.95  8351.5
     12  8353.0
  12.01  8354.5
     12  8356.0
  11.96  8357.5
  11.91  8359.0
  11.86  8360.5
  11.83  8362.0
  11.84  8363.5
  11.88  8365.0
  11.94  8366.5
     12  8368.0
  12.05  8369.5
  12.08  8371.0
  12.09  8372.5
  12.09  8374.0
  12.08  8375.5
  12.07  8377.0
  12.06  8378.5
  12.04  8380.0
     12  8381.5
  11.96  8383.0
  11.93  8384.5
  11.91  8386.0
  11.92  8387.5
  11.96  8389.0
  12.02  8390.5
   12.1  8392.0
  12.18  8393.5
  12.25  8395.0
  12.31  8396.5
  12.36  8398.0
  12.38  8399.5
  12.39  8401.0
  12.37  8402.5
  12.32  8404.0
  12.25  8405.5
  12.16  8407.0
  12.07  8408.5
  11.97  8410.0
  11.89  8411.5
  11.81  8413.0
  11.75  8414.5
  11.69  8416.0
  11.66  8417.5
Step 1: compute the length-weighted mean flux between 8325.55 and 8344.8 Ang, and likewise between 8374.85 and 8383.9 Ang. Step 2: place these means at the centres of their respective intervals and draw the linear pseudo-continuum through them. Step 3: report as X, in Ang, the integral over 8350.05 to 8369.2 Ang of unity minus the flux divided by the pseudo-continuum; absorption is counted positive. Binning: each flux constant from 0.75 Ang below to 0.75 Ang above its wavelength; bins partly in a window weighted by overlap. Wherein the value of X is 0.2 Ang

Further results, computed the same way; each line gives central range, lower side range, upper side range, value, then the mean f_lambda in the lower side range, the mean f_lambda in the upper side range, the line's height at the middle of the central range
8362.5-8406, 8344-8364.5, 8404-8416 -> -0.6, 11.9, 12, 11.9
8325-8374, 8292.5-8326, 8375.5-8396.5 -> 0.4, 12.1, 12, 12.1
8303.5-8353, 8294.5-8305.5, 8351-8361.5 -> 0.1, 12.2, 12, 12.1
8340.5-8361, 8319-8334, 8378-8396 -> 0.3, 12.1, 12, 12.1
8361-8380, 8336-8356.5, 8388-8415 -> 0.0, 11.9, 12.1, 12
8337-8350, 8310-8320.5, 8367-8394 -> 0.2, 12.1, 12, 12.1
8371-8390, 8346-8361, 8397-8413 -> 0.1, 11.9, 12.2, 12.1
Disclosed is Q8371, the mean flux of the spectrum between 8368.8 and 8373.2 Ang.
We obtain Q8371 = 12.1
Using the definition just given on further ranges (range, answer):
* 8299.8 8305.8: 12.2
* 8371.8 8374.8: 12.1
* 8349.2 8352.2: 11.9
